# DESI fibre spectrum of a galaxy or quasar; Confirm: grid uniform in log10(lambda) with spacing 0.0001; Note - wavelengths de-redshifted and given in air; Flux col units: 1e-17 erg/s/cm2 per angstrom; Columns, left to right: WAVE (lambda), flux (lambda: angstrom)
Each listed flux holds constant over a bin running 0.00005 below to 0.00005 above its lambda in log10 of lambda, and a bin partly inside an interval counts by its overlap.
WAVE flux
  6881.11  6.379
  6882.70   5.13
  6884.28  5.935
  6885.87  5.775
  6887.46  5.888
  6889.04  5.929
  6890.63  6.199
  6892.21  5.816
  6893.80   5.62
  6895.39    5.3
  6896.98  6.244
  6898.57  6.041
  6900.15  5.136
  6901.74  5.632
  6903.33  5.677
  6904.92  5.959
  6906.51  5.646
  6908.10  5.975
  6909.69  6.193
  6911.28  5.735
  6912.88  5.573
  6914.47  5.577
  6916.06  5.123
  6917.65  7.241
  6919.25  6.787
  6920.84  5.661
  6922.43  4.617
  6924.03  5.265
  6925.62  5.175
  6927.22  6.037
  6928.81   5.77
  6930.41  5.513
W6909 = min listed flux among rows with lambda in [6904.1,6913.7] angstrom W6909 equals 5.573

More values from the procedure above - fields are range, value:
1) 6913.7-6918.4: 5.123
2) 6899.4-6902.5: 5.136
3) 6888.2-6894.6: 5.62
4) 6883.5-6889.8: 5.775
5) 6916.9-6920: 6.787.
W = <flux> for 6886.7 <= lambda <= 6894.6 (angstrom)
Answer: 5.89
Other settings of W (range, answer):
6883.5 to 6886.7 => 5.84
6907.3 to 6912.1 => 5.96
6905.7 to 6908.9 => 5.81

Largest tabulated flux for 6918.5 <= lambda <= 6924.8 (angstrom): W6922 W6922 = 6.787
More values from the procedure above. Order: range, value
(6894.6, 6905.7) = 6.244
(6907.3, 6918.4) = 7.241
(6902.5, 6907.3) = 5.959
